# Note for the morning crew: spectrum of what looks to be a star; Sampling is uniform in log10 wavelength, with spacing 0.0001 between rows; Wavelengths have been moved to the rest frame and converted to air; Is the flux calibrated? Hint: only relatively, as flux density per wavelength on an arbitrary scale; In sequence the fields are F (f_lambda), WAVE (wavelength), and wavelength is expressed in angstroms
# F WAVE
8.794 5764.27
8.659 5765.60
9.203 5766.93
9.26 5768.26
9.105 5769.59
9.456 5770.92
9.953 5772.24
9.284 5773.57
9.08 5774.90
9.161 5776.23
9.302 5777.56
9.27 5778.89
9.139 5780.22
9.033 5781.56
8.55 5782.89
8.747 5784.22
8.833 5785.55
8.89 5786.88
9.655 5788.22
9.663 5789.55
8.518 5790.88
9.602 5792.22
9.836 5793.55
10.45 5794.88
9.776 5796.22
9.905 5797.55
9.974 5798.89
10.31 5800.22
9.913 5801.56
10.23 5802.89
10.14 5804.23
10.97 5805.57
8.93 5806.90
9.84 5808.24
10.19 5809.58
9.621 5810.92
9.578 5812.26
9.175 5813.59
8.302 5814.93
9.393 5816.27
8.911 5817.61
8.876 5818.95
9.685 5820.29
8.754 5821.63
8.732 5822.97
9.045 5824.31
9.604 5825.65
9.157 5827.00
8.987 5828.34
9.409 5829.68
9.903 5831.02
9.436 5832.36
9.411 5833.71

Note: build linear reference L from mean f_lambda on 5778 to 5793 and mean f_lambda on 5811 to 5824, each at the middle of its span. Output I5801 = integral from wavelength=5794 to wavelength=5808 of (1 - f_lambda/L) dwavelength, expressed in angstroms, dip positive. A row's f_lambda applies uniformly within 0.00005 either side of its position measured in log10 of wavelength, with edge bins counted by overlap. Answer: -1.49 angstroms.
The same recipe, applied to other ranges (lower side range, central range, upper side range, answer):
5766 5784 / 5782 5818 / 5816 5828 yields -1.6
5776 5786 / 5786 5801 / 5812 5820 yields -1.1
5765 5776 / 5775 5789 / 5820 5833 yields 0.3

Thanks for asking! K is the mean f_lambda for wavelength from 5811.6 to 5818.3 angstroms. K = 9.08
